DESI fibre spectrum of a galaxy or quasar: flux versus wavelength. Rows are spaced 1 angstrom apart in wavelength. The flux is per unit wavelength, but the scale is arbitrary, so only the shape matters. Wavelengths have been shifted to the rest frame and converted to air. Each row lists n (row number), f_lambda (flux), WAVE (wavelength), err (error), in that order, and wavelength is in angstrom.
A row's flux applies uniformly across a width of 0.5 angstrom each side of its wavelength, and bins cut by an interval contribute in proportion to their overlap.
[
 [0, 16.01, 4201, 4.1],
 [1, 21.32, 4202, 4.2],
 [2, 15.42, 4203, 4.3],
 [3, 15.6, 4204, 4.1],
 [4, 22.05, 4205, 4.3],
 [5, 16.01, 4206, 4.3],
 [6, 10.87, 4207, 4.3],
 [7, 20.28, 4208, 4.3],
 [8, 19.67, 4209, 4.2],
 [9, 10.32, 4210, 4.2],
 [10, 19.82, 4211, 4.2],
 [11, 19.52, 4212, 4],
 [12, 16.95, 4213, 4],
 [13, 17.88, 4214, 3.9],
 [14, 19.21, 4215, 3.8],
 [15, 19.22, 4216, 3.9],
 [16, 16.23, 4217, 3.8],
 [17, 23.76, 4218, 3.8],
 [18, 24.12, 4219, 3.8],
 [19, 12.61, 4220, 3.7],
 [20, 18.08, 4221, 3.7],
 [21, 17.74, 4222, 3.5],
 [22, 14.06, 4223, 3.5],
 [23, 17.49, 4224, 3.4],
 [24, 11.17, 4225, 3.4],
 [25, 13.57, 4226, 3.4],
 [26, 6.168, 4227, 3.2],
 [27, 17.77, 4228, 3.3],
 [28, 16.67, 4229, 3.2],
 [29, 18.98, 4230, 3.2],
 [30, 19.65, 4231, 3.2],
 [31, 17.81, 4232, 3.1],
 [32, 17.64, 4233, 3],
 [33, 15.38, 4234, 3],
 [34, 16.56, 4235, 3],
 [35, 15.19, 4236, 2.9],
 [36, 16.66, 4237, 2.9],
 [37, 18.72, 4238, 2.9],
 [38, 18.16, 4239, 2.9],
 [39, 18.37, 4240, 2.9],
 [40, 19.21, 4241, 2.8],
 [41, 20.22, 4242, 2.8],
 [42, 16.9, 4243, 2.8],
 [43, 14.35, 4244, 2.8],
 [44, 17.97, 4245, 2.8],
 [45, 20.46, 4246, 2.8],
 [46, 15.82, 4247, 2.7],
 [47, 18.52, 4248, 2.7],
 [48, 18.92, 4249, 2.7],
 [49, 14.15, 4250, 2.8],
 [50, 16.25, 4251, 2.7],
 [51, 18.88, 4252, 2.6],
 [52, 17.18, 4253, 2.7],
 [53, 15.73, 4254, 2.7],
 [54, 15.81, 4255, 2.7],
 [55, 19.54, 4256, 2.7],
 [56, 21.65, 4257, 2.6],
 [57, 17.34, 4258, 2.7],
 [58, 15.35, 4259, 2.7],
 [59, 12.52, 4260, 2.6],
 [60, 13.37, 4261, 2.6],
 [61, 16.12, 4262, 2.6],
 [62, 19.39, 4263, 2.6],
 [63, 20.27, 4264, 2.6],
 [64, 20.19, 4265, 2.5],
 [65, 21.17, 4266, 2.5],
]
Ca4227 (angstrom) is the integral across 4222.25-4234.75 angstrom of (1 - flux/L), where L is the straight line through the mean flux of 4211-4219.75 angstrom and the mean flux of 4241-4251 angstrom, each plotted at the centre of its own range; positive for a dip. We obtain 2.0 angstrom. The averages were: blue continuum 19.4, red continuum 17.5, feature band 15.6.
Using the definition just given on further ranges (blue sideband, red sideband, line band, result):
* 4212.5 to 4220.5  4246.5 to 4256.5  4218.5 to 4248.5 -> 1.7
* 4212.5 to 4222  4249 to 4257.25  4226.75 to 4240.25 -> 0.9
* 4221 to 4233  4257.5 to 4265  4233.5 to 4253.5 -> -1.5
